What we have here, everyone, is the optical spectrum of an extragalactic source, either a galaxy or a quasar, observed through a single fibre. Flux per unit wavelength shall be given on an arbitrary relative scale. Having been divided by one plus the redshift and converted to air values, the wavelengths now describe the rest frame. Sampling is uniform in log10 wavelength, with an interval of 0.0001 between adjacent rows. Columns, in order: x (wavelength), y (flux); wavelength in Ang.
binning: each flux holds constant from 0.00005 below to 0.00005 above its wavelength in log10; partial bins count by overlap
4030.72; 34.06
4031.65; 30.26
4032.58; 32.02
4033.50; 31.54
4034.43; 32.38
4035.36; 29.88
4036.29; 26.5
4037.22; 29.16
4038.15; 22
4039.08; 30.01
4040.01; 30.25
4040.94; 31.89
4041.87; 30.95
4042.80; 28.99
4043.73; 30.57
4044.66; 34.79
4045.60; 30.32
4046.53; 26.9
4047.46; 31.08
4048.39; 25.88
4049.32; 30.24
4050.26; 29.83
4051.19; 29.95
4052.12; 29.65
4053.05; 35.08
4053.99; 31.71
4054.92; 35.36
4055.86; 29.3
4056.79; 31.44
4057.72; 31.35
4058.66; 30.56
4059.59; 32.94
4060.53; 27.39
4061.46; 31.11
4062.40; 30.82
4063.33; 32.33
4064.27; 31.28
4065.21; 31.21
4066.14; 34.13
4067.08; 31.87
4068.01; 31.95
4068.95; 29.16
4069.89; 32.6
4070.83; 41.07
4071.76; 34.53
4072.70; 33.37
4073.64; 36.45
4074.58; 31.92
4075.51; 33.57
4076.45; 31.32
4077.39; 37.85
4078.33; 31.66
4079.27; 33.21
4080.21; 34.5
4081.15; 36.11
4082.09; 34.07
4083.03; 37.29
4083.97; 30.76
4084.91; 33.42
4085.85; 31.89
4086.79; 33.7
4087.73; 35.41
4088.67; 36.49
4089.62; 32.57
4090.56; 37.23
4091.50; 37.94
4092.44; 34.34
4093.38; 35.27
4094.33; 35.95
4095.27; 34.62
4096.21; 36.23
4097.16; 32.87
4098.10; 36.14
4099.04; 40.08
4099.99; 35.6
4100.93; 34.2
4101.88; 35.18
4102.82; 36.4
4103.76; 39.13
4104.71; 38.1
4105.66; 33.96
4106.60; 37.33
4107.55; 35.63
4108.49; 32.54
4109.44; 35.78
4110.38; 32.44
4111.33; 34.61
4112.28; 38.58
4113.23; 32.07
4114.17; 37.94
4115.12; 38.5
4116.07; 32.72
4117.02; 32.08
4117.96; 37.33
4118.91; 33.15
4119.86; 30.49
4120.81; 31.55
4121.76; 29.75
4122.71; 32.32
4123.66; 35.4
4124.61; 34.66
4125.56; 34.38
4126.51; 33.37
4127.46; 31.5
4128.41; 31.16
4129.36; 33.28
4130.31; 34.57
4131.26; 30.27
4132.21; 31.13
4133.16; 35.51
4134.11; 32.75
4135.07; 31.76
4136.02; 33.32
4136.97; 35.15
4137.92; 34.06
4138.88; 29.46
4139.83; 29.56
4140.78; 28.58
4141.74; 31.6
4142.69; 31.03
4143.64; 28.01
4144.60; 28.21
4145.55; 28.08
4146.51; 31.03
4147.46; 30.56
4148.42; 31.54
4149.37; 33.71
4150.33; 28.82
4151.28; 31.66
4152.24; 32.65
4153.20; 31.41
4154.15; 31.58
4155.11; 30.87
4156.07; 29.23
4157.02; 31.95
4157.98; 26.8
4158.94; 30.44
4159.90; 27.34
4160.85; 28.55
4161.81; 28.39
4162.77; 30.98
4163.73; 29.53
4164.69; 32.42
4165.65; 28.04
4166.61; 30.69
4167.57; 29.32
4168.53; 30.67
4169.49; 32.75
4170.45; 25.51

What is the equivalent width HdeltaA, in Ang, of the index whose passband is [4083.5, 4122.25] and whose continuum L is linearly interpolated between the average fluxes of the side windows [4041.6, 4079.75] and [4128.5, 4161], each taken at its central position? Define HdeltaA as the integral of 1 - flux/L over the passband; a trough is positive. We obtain -4.2 Ang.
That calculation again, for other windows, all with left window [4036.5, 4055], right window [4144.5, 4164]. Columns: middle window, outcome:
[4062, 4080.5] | -1.9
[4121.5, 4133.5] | -1.1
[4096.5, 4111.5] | -2.7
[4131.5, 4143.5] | -0.7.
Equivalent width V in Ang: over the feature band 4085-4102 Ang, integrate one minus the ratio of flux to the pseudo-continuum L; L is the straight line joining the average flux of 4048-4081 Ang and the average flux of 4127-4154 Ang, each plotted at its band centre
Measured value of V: -1.78 Ang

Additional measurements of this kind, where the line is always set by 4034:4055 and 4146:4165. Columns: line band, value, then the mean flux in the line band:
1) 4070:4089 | -2.65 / 34.4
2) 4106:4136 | -3.33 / 33.7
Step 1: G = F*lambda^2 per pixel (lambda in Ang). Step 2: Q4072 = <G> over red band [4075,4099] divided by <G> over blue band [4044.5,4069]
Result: 1.14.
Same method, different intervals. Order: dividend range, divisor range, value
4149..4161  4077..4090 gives 0.92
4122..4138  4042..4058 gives 1.12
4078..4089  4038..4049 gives 1.17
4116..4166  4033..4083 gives 1.03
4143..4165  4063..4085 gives 0.93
